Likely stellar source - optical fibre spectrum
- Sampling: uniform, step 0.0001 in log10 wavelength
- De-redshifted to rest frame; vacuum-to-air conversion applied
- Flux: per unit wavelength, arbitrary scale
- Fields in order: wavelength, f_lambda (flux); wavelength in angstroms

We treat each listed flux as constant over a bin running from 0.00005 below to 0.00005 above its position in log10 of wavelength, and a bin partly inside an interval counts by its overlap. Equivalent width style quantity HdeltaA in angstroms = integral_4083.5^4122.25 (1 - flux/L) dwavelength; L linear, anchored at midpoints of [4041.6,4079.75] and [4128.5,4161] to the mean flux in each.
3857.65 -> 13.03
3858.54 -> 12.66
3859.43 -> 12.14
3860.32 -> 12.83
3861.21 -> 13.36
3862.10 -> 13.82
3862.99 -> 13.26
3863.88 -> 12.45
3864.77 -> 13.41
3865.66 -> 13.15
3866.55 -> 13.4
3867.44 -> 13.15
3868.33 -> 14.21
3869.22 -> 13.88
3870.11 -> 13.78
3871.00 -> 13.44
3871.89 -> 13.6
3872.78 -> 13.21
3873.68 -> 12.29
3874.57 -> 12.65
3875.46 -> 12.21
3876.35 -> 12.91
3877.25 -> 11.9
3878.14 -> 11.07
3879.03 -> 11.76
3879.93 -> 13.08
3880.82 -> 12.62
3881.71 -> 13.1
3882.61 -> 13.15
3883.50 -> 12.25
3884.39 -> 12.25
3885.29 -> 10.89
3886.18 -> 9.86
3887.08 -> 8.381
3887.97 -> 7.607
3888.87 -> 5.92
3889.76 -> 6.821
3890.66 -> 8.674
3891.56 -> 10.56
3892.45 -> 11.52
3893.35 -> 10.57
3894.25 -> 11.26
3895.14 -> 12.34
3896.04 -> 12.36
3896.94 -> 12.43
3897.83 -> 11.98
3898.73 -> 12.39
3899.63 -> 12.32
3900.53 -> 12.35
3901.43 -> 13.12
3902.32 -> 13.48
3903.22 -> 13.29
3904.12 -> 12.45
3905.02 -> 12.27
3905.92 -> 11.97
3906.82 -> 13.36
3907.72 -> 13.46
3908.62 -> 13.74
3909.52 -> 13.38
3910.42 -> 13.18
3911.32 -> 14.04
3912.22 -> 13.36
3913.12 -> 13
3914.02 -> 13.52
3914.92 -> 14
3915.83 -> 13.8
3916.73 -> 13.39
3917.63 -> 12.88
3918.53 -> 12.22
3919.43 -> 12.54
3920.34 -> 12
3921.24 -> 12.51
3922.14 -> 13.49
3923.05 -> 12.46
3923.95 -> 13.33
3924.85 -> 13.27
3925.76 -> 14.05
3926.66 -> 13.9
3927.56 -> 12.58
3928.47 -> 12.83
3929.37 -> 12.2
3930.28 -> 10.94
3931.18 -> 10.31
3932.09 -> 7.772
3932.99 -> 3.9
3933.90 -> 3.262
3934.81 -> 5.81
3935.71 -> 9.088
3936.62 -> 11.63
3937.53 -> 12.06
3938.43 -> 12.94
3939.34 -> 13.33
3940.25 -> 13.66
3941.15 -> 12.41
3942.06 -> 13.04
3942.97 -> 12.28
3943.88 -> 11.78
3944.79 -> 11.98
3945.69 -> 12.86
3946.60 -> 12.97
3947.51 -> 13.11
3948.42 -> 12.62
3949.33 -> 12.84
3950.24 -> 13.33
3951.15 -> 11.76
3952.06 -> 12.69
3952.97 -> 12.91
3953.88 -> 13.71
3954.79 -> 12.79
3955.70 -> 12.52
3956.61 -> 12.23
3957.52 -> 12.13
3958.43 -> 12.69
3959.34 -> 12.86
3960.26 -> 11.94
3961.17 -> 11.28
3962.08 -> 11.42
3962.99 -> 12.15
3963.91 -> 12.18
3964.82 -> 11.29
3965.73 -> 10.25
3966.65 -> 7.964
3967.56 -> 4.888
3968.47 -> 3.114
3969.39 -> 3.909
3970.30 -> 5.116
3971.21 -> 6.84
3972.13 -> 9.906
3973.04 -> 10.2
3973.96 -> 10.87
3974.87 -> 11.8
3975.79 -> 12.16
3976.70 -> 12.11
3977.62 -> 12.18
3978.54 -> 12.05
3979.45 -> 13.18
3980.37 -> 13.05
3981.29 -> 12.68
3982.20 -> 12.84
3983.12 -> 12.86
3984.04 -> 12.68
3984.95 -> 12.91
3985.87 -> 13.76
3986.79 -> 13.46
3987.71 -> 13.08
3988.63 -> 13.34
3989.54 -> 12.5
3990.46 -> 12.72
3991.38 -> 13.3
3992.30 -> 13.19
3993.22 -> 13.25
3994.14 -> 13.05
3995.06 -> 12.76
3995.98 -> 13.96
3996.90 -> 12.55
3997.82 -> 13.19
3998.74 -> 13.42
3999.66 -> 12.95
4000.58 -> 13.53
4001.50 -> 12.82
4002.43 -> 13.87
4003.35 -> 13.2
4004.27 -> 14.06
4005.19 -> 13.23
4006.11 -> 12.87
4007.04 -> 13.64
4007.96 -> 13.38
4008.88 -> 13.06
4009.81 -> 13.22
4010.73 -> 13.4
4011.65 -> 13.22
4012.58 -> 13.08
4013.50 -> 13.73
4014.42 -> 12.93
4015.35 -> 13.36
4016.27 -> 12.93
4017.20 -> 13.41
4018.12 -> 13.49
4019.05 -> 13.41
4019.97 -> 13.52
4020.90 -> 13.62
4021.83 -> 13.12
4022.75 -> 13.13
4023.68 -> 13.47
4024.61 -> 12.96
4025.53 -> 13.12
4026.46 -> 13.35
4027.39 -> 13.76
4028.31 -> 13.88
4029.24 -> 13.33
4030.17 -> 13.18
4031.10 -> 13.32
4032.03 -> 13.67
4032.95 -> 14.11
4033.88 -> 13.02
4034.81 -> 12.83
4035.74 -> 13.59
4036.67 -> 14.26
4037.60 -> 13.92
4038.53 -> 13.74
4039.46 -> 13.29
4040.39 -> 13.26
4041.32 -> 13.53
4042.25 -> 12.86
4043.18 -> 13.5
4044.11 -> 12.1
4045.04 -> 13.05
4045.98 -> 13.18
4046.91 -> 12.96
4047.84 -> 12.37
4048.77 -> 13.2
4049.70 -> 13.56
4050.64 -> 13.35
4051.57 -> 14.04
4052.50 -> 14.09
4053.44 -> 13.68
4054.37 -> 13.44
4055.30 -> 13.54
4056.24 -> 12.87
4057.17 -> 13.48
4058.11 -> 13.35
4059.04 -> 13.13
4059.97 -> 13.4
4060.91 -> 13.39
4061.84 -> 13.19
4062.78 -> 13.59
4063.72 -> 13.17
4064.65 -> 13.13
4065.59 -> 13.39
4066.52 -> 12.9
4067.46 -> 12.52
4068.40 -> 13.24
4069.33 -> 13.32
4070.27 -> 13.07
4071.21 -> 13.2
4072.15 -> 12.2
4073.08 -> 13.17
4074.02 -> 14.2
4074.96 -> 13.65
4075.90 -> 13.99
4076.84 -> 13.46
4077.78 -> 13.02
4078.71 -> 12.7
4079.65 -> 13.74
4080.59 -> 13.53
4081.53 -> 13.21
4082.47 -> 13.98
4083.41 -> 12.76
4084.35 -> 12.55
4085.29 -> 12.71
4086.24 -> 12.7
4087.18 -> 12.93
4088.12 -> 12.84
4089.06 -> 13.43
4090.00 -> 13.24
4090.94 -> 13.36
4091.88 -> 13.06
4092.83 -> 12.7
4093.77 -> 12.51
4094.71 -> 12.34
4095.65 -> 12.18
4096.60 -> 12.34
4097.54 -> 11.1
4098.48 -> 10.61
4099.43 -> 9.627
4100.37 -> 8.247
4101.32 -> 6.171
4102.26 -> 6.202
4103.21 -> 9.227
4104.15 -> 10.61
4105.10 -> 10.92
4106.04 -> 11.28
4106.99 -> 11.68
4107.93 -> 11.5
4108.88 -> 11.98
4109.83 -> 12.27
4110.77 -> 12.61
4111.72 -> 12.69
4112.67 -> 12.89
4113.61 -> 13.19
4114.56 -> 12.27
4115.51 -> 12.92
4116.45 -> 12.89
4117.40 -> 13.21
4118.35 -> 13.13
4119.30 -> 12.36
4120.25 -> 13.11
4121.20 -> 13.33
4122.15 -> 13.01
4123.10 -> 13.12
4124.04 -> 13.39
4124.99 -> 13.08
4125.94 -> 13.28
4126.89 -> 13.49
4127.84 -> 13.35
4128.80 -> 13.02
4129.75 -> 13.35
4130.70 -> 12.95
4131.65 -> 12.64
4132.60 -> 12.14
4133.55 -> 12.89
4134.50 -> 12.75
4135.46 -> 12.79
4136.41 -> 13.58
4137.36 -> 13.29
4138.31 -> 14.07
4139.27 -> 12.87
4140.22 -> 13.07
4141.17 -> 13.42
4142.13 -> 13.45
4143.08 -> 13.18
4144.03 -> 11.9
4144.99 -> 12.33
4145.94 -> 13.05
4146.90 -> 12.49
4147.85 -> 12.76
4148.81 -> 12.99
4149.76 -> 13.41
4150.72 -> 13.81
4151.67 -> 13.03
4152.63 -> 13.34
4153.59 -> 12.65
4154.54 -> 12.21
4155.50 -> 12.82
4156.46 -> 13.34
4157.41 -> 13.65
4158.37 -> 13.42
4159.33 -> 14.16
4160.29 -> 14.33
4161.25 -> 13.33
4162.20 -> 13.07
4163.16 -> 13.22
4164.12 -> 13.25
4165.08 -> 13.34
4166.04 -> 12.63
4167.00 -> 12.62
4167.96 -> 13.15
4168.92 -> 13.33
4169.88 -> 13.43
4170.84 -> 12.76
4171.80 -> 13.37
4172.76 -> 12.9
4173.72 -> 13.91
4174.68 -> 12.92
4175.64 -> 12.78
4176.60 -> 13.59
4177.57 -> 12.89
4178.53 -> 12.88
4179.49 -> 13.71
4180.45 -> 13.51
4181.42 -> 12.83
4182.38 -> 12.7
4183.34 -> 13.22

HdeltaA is 3.7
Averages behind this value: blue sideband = 13.3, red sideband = 13.1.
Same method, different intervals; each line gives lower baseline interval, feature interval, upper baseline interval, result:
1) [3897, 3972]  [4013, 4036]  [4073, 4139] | -2.41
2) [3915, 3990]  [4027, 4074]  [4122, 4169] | -3.66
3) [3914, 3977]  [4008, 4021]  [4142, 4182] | -1.53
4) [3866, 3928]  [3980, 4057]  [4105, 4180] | -3.71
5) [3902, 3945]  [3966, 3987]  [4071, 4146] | 3.11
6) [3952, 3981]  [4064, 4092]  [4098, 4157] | -3.06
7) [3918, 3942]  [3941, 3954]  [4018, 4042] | -1.04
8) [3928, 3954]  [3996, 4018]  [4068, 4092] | -1.89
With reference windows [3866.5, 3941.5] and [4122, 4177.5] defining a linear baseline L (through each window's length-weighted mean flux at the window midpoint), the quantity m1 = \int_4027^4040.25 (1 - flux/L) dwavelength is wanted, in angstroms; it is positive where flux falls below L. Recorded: -1.0 angstroms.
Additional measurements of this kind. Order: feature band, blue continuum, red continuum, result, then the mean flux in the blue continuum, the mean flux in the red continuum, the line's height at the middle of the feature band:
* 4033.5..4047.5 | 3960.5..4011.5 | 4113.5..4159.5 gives -1.09 angstroms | 11.9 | 13.1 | 12.3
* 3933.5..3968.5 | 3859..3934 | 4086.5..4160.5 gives 2.14 angstroms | 12.2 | 12.5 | 12.2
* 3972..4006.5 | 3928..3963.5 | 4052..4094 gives -1.85 angstroms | 11.6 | 13.2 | 12.1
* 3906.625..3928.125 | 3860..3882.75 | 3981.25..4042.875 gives -0.23 angstroms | 13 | 13.3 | 13.1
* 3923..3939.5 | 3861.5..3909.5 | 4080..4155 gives 1.96 angstroms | 12.1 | 12.5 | 12.2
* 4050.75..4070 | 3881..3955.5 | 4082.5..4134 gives -1.94 angstroms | 11.9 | 12.2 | 12.1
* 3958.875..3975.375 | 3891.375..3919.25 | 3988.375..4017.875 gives 4.68 angstroms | 12.7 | 13.2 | 13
